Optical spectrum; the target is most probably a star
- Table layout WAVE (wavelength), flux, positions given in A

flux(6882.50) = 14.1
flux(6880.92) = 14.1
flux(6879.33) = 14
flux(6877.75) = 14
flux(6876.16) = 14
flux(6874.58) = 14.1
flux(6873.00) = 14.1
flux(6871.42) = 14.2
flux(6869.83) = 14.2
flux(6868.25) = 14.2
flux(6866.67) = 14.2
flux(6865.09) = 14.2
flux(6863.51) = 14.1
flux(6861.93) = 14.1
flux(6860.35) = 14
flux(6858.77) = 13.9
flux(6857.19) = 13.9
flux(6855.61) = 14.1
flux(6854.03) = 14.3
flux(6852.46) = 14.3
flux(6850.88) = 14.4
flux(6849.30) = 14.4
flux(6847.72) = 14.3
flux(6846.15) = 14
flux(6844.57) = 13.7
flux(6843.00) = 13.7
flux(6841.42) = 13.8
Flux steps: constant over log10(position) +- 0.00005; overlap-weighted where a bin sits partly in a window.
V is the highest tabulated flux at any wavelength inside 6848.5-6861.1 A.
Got 14.4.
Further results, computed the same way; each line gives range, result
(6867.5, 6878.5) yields 14.2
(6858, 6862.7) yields 14.1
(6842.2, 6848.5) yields 14.3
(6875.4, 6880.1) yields 14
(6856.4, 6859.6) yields 13.9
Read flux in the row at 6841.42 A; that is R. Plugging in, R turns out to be 13.8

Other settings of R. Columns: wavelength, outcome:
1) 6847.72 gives 14.3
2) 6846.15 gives 14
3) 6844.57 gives 13.7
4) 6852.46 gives 14.3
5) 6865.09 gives 14.2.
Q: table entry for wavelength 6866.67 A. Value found 14.2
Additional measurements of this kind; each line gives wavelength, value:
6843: 13.7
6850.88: 14.4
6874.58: 14.1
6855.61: 14.1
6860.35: 14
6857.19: 13.9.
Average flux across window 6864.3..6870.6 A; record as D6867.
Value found 14.2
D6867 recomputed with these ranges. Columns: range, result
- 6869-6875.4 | 14.2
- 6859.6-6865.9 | 14.1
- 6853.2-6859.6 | 14.1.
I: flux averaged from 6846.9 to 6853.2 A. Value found 14.3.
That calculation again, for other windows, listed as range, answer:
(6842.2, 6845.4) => 13.7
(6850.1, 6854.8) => 14.4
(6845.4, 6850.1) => 14.2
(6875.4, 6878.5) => 14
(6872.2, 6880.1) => 14.1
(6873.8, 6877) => 14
